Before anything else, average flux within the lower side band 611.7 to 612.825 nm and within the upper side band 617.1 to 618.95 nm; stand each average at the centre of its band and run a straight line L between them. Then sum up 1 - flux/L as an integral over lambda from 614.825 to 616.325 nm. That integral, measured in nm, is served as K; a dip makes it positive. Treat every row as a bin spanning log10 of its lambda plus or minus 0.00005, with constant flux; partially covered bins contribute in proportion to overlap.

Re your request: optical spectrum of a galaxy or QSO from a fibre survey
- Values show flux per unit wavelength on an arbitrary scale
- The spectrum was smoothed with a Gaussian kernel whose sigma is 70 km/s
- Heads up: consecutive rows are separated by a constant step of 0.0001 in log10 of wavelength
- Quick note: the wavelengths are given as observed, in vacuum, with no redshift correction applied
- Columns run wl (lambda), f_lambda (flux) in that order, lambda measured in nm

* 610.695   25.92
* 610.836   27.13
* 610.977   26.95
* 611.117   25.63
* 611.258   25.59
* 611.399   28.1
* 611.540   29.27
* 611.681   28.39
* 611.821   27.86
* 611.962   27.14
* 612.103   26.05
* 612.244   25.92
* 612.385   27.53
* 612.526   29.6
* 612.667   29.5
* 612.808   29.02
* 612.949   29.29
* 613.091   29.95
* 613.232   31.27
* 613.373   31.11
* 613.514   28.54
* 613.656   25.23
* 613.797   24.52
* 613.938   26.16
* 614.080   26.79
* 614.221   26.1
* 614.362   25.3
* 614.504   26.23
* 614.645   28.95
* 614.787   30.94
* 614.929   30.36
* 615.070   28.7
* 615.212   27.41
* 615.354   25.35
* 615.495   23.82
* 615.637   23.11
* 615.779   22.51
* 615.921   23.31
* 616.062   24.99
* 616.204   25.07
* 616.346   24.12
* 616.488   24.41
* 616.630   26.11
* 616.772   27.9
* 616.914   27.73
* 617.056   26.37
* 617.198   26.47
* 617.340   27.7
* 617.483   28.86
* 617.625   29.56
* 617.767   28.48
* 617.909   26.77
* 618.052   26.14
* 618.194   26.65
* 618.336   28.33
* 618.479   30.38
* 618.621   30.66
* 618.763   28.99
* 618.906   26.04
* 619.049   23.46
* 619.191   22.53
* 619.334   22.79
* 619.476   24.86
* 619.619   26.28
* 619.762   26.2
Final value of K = 0.13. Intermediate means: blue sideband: 27.8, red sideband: 28.1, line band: 25.5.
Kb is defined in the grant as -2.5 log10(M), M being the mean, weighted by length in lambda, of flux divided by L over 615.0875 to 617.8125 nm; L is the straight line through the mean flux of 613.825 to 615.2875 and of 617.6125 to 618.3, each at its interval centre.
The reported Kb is 0.06 mag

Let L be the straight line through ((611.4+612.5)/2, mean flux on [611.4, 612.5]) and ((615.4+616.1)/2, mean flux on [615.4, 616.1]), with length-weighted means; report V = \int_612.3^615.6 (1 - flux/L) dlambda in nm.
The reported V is -0.31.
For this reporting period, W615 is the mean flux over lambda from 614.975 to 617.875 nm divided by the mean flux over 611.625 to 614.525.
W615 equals 0.9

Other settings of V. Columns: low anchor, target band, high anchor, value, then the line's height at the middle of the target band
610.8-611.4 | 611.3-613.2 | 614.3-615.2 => -0.086 nm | 27.1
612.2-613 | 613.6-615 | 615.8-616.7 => -0.022 nm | 26.7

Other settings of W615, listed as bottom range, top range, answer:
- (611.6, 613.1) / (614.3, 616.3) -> 0.93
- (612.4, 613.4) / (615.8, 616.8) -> 0.84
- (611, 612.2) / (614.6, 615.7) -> 1.00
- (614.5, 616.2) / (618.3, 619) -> 1.09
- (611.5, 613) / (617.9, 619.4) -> 0.95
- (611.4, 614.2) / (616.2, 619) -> 0.98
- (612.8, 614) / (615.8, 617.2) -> 0.90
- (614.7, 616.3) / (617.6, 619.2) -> 1.06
